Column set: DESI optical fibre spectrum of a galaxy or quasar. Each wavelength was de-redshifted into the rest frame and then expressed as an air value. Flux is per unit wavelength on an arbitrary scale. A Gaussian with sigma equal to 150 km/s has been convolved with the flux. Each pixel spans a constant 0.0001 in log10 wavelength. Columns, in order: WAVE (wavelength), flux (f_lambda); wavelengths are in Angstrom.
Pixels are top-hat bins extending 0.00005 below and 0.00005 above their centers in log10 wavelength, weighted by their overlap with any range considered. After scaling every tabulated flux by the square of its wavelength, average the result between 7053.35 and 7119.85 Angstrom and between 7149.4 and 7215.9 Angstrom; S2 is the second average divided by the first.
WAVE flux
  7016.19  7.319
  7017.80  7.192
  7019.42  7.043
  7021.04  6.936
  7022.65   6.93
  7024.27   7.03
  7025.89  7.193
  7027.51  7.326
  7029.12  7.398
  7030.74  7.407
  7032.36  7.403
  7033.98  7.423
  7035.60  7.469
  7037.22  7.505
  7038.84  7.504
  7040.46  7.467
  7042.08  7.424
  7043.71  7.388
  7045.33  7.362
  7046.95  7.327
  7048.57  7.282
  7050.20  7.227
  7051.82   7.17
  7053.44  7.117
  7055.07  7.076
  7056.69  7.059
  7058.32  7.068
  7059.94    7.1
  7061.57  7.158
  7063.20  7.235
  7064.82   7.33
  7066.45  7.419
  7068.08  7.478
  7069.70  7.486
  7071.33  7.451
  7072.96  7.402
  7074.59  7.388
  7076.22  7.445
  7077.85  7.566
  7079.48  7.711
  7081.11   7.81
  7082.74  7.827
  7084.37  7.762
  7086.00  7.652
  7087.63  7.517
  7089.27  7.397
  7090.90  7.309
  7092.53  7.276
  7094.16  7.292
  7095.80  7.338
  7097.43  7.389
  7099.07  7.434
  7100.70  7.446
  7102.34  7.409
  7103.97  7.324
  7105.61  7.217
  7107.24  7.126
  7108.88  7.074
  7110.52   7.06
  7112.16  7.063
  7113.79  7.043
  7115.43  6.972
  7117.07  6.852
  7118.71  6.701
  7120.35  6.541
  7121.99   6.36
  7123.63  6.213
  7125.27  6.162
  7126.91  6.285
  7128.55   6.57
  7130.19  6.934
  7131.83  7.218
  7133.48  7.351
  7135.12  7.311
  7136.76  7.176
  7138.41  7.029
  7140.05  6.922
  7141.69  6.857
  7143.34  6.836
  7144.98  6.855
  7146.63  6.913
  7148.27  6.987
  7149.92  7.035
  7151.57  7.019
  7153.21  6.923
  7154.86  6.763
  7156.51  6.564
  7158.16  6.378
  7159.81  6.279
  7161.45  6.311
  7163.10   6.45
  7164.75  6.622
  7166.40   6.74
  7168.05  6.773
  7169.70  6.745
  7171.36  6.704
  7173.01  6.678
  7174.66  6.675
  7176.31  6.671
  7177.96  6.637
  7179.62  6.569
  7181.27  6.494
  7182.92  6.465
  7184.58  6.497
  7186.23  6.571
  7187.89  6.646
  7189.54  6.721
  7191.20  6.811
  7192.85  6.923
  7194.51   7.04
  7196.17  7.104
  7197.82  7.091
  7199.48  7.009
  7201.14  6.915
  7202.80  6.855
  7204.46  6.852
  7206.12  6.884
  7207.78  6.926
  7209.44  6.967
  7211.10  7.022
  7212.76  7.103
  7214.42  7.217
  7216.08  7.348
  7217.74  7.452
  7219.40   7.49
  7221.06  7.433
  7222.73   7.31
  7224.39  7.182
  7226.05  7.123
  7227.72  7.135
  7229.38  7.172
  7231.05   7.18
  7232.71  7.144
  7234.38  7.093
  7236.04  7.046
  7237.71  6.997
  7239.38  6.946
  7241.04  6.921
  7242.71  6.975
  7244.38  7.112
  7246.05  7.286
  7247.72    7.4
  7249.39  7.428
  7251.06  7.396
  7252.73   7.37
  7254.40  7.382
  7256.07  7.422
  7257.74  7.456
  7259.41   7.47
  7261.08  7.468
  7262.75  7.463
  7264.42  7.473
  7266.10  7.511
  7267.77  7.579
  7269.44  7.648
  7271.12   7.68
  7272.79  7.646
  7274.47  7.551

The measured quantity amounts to 1.0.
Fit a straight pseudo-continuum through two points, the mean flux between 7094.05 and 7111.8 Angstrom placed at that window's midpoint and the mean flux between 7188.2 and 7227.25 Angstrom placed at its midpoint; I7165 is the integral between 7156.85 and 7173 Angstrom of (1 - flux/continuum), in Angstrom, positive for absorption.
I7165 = 1.34 Angstrom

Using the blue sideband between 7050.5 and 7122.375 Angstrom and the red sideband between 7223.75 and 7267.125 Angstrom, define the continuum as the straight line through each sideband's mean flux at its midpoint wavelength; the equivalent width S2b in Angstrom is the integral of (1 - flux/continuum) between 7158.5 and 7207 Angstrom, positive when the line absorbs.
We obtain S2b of 3.7 Angstrom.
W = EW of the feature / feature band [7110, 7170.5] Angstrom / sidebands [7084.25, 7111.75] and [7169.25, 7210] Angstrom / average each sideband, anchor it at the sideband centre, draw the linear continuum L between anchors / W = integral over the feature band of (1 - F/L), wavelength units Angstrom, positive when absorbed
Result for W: 2.6 Angstrom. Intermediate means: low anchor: 7.34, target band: 6.78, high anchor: 6.78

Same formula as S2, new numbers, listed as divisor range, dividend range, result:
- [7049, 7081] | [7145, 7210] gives 0.95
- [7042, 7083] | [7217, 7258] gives 1.03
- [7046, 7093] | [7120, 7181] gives 0.93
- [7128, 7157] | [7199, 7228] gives 1.04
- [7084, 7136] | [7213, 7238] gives 1.05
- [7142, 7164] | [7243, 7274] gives 1.14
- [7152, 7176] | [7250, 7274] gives 1.16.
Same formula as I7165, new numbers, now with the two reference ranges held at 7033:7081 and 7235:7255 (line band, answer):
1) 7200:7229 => 0.3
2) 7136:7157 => 1.0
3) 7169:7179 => 0.8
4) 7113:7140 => 1.8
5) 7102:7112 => 0.2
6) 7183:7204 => 1.1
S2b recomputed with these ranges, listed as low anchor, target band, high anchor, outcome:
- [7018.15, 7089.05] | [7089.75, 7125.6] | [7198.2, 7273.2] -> 1.4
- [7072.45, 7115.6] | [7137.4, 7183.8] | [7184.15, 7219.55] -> 2.7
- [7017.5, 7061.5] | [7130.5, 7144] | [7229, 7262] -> 0.3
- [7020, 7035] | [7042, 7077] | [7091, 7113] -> -0.2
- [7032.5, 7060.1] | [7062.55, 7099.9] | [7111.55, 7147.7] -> -2.0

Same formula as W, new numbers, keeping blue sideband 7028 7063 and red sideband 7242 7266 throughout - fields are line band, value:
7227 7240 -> 0.5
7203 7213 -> 0.6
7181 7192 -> 1.1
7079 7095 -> -0.5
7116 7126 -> 1.1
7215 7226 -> 0.0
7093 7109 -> 0.0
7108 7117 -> 0.4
